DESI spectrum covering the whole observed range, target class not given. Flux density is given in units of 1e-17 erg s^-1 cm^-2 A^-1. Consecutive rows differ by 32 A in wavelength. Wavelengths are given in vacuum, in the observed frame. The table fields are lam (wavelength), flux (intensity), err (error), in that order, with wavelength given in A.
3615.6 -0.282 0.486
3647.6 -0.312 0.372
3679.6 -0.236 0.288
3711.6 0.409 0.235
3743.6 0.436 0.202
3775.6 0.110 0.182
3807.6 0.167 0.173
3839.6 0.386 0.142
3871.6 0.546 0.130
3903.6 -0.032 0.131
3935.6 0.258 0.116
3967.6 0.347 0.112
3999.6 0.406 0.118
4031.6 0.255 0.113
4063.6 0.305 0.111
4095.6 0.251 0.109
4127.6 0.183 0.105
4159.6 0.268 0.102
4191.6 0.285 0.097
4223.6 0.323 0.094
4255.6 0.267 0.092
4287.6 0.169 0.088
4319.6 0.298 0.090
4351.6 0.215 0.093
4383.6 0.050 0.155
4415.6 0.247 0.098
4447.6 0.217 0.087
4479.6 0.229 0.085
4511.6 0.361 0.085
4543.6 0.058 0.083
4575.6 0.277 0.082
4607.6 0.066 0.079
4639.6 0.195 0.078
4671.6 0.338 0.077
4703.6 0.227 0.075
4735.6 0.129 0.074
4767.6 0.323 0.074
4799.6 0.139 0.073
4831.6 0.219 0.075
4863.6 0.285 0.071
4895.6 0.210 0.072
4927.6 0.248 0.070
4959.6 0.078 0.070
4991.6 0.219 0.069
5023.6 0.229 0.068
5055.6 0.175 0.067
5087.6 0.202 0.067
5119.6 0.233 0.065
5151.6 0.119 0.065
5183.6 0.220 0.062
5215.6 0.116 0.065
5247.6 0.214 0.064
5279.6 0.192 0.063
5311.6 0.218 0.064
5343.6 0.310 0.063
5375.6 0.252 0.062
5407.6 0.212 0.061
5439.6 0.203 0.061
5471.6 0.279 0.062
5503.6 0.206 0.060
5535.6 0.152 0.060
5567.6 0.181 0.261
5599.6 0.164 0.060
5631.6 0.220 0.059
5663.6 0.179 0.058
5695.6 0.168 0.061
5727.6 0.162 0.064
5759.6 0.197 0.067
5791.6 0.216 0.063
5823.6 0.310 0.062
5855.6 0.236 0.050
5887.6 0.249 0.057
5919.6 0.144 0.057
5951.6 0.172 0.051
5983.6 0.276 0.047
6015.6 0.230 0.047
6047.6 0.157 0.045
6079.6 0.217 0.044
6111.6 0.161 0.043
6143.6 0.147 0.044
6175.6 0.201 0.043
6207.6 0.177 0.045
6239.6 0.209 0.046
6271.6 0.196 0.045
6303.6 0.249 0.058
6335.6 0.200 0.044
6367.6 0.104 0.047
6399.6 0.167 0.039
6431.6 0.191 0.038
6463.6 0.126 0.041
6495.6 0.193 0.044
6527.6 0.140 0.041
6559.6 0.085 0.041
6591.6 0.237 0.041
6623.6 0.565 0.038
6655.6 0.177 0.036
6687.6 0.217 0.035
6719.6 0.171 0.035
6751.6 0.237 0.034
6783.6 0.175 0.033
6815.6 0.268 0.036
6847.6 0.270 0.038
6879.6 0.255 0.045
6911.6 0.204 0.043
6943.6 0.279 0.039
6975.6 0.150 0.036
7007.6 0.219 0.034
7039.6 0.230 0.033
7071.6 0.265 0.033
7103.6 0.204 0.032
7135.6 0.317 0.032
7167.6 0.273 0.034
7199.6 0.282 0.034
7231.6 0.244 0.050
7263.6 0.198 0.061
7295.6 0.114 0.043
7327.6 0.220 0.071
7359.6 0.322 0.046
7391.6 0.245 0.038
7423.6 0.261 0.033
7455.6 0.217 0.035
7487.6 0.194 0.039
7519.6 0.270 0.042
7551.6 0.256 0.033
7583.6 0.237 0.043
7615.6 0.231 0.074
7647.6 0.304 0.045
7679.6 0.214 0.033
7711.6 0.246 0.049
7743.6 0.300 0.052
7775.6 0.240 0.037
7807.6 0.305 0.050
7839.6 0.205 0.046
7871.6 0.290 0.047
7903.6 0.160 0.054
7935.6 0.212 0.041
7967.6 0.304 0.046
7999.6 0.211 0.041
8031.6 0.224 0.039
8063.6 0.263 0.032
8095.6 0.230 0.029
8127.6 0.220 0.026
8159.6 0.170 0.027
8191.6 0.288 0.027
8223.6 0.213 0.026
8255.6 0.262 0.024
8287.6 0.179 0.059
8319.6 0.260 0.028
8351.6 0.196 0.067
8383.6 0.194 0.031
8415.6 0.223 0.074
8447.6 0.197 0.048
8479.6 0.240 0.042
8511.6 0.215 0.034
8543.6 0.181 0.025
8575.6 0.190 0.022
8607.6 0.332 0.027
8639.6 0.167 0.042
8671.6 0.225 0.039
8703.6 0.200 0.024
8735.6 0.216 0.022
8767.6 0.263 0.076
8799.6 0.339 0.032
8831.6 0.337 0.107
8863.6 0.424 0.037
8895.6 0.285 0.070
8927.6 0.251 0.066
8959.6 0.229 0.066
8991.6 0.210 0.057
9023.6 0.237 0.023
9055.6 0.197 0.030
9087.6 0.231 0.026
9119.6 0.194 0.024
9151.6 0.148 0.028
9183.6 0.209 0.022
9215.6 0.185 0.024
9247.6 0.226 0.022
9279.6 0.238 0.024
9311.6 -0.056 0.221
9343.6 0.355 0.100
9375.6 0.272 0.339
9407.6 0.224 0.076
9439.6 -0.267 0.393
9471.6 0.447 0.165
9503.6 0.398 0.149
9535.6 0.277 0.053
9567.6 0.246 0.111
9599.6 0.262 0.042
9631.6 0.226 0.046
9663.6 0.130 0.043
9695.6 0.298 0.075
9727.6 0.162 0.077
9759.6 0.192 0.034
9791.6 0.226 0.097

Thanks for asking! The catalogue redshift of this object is 0.773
